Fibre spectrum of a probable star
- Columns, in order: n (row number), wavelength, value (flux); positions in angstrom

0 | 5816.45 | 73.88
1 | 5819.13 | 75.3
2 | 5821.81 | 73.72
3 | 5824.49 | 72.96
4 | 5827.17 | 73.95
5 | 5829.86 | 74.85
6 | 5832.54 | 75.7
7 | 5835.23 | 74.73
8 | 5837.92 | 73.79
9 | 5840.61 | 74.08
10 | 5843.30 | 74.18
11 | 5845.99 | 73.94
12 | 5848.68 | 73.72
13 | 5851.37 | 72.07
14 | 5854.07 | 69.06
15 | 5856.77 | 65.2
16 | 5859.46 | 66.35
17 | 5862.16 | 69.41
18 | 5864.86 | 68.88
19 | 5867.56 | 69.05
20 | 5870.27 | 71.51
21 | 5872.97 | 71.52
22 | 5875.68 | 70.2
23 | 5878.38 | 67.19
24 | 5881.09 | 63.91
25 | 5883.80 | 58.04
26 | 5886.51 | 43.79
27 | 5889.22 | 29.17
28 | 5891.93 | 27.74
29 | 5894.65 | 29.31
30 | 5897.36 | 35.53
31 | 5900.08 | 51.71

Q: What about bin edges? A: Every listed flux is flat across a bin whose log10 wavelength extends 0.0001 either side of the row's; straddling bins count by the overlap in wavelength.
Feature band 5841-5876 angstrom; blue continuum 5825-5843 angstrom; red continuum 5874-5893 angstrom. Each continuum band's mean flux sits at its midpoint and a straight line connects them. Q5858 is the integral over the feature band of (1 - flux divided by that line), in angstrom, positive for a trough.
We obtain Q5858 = -4.1 angstrom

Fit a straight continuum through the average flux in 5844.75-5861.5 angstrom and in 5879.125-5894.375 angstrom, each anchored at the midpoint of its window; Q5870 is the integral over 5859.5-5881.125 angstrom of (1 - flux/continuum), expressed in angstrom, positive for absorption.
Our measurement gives -4.8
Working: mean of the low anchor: 70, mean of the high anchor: 44.3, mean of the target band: 69.1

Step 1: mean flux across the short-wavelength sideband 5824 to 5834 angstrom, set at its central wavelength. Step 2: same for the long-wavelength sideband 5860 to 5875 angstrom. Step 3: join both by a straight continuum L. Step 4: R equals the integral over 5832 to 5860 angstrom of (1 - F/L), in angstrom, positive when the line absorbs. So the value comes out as 0.1 angstrom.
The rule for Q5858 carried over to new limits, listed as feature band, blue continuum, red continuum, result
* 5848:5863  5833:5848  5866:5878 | 0.67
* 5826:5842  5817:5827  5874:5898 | -1.26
